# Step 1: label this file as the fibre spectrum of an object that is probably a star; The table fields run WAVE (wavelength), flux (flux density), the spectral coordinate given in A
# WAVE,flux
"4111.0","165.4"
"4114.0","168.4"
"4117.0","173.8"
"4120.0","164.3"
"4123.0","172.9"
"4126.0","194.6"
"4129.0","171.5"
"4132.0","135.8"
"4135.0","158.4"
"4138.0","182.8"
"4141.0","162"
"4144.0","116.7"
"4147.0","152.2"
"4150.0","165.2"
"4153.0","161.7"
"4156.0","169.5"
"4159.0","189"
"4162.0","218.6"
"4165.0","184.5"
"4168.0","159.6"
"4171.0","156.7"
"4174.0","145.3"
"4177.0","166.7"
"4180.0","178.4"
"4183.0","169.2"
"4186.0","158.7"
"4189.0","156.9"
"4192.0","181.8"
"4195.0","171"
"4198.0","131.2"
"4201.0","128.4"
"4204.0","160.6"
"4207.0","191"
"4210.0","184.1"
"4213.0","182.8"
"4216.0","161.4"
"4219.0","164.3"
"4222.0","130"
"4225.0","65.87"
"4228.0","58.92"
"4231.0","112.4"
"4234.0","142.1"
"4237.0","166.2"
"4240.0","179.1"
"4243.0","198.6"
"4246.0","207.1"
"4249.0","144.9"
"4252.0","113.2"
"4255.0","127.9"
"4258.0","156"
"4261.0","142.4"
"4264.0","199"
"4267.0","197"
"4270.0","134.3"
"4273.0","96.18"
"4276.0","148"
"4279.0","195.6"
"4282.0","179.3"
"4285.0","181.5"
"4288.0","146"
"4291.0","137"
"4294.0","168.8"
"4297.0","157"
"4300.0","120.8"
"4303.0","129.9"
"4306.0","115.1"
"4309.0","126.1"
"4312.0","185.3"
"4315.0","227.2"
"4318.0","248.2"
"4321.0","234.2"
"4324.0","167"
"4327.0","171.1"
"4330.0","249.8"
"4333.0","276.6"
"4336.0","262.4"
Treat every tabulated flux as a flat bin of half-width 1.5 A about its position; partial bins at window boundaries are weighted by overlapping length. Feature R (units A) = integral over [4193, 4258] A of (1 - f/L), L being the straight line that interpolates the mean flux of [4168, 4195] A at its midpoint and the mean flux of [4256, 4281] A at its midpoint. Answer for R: 4.95 A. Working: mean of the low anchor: 164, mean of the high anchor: 158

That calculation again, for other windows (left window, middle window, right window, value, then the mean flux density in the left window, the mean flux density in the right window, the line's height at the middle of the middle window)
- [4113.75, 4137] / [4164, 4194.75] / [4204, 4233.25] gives -2.8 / 168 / 140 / 152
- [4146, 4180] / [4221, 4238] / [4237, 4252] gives 6.2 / 171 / 174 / 173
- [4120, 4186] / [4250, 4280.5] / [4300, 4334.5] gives 5.4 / 167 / 191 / 183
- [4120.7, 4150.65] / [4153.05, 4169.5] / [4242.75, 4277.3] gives -2.3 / 161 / 154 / 160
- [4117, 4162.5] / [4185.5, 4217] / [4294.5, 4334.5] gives 1.6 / 167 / 185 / 173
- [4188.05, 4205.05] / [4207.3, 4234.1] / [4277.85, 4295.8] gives 3.8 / 155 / 167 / 158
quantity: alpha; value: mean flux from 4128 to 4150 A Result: 155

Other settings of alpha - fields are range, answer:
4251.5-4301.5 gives 154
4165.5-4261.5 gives 153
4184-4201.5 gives 157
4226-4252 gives 147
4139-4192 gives 166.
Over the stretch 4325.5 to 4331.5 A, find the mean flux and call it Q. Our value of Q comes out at 210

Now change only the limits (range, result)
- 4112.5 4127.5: 175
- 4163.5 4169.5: 172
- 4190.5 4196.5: 176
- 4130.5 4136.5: 147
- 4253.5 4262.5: 142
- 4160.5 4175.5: 173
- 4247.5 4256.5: 129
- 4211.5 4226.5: 141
